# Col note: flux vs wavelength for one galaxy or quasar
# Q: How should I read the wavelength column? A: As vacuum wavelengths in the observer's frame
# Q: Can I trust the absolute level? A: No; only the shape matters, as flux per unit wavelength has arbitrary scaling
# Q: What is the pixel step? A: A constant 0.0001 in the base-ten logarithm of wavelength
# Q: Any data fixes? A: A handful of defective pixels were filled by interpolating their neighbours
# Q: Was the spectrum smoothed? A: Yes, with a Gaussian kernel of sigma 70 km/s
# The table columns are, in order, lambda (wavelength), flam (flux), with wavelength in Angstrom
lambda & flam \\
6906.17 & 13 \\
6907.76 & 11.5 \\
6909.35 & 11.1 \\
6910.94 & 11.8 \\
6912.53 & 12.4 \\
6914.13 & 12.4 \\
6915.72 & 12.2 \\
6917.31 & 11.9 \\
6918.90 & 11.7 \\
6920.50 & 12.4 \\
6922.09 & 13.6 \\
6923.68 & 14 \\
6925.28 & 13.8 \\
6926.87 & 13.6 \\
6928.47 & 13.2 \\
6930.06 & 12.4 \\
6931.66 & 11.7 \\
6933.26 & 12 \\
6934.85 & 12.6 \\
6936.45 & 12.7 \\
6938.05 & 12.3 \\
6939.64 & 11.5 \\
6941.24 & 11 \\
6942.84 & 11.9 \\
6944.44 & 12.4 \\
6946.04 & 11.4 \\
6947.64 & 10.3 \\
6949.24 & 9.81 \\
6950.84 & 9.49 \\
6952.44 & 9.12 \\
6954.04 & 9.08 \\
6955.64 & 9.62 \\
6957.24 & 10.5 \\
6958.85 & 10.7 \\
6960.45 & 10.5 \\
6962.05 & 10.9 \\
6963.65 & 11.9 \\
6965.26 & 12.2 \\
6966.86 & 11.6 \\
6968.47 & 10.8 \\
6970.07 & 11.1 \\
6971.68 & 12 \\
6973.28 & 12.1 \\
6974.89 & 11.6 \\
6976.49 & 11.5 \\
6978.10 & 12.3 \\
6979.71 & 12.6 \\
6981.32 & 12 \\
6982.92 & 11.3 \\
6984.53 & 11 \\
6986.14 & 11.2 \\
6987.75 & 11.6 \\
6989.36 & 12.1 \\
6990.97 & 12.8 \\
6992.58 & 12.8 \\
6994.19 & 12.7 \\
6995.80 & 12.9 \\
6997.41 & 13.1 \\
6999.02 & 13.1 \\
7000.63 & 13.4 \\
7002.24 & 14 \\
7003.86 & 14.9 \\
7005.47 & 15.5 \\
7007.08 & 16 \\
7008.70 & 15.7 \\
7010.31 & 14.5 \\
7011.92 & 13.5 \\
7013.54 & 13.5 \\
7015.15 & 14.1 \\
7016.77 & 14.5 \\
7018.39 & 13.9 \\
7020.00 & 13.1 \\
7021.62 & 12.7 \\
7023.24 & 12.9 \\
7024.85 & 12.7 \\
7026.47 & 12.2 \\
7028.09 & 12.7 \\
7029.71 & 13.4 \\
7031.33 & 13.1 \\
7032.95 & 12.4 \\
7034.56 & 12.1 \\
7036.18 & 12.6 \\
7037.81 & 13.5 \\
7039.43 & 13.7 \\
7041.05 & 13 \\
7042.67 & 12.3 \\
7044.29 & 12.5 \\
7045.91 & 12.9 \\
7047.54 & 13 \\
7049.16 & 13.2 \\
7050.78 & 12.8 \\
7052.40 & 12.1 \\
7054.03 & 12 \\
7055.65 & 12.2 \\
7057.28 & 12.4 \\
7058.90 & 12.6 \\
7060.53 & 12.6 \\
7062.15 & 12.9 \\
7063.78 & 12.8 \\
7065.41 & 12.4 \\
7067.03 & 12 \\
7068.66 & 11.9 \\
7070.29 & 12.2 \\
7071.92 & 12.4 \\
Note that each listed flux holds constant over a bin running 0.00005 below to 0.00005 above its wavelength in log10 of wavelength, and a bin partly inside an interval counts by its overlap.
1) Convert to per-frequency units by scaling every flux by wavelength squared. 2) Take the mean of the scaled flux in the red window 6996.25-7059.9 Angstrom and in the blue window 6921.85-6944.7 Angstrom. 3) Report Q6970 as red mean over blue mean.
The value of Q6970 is 1.1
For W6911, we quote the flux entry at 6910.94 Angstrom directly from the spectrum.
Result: 11.8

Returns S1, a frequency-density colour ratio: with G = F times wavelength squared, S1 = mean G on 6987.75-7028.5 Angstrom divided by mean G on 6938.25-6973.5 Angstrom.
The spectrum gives 1.26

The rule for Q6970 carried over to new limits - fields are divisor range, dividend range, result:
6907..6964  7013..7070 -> 1.13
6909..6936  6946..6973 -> 0.86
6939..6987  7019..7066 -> 1.17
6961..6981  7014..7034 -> 1.14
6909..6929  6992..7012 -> 1.14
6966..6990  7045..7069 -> 1.10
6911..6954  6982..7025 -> 1.14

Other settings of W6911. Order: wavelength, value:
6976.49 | 11.5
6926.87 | 13.6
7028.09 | 12.7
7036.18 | 12.6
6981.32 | 12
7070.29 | 12.2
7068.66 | 11.9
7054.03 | 12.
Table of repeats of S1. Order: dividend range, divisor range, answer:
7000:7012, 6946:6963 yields 1.49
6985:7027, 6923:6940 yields 1.08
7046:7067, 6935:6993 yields 1.14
